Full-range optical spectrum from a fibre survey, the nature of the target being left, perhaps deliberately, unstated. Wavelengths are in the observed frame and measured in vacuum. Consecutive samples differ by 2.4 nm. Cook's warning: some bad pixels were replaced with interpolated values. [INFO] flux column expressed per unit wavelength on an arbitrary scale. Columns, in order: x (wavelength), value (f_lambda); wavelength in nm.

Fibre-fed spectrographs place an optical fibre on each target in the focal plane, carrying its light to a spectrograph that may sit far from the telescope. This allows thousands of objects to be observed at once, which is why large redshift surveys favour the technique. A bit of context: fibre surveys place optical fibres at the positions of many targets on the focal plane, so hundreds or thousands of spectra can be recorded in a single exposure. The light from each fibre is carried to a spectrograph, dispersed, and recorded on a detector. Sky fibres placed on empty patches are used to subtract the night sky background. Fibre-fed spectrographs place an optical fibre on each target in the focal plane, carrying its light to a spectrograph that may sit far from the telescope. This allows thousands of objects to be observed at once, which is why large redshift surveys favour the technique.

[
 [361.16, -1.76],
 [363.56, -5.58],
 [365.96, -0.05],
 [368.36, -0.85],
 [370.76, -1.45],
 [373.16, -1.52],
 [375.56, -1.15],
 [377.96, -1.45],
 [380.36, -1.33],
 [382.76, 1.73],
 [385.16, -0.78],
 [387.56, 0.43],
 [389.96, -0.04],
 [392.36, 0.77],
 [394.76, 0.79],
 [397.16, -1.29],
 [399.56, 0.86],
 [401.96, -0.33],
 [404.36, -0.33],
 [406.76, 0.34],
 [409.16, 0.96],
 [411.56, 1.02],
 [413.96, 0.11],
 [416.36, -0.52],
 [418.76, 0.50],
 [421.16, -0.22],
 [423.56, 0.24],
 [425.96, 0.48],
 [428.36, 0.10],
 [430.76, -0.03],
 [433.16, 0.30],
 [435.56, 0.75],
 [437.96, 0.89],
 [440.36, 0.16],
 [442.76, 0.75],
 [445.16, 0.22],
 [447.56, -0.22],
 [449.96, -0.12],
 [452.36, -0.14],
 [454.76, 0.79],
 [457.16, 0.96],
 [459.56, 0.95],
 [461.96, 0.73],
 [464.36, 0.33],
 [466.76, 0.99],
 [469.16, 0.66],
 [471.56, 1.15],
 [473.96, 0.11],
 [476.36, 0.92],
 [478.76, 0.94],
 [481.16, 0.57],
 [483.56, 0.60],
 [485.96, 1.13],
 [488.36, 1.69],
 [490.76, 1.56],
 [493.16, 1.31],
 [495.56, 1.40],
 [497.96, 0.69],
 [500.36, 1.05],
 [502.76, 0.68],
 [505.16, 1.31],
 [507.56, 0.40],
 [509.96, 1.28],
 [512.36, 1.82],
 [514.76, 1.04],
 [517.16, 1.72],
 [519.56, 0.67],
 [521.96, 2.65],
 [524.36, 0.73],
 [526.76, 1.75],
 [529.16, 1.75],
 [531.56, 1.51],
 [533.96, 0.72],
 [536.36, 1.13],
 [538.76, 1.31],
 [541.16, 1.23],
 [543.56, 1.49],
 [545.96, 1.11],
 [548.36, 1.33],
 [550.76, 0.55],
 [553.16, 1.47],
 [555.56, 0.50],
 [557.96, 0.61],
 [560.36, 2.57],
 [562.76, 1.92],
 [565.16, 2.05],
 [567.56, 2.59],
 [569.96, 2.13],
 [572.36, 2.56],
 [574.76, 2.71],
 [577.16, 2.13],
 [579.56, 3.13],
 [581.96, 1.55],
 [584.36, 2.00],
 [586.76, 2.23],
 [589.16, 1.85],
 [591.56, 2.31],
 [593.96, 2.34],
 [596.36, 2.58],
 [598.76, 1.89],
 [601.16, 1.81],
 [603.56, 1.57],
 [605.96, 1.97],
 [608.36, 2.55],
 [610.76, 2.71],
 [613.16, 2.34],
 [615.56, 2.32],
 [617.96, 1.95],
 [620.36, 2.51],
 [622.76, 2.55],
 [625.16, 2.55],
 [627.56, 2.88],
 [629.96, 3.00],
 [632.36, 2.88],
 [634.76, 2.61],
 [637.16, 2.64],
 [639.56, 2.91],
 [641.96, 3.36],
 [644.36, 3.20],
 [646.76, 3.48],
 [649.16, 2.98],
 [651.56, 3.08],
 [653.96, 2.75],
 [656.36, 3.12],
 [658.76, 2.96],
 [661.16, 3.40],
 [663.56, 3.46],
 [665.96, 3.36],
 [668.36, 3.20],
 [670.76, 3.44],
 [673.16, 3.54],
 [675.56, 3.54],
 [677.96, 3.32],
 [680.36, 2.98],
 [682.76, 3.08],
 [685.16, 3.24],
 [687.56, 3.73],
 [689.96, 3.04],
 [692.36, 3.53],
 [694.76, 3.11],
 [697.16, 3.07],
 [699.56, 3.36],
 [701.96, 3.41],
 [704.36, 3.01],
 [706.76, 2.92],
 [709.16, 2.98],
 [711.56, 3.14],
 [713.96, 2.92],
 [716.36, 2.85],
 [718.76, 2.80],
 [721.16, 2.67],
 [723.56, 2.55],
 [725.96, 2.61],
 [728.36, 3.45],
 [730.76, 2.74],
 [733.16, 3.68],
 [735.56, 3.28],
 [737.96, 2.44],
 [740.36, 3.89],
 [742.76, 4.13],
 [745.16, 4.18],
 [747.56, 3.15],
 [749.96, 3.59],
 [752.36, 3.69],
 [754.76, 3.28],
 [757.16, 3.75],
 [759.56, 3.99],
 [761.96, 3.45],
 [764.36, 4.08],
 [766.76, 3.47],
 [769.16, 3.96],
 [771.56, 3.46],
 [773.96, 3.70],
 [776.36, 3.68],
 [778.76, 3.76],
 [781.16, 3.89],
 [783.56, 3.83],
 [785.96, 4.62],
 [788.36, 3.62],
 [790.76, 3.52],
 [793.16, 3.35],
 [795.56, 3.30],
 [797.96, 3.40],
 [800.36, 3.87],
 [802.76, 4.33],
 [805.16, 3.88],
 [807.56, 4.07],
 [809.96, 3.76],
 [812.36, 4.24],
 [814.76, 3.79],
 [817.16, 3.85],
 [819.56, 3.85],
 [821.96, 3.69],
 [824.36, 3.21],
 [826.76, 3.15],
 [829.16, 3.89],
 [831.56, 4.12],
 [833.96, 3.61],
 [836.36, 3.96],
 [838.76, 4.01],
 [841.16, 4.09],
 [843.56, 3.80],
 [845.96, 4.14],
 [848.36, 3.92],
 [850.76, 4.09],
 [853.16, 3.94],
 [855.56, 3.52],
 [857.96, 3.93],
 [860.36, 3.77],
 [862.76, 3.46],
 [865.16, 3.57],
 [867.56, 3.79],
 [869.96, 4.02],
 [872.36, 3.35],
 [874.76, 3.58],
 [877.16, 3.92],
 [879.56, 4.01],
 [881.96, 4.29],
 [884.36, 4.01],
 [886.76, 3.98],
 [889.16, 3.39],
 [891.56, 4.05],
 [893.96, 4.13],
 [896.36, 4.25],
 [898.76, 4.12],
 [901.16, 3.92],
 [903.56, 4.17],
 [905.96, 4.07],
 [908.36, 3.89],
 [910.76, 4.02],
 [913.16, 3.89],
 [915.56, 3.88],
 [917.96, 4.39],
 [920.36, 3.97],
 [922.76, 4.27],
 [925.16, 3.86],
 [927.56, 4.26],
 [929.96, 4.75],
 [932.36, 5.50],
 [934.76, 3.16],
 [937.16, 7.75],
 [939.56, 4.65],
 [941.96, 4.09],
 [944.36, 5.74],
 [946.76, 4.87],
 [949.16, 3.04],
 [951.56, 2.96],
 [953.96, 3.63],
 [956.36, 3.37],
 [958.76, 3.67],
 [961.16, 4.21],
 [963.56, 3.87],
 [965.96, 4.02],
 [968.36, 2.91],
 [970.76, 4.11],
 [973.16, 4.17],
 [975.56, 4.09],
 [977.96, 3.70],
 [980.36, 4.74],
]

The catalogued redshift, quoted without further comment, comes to 0.400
